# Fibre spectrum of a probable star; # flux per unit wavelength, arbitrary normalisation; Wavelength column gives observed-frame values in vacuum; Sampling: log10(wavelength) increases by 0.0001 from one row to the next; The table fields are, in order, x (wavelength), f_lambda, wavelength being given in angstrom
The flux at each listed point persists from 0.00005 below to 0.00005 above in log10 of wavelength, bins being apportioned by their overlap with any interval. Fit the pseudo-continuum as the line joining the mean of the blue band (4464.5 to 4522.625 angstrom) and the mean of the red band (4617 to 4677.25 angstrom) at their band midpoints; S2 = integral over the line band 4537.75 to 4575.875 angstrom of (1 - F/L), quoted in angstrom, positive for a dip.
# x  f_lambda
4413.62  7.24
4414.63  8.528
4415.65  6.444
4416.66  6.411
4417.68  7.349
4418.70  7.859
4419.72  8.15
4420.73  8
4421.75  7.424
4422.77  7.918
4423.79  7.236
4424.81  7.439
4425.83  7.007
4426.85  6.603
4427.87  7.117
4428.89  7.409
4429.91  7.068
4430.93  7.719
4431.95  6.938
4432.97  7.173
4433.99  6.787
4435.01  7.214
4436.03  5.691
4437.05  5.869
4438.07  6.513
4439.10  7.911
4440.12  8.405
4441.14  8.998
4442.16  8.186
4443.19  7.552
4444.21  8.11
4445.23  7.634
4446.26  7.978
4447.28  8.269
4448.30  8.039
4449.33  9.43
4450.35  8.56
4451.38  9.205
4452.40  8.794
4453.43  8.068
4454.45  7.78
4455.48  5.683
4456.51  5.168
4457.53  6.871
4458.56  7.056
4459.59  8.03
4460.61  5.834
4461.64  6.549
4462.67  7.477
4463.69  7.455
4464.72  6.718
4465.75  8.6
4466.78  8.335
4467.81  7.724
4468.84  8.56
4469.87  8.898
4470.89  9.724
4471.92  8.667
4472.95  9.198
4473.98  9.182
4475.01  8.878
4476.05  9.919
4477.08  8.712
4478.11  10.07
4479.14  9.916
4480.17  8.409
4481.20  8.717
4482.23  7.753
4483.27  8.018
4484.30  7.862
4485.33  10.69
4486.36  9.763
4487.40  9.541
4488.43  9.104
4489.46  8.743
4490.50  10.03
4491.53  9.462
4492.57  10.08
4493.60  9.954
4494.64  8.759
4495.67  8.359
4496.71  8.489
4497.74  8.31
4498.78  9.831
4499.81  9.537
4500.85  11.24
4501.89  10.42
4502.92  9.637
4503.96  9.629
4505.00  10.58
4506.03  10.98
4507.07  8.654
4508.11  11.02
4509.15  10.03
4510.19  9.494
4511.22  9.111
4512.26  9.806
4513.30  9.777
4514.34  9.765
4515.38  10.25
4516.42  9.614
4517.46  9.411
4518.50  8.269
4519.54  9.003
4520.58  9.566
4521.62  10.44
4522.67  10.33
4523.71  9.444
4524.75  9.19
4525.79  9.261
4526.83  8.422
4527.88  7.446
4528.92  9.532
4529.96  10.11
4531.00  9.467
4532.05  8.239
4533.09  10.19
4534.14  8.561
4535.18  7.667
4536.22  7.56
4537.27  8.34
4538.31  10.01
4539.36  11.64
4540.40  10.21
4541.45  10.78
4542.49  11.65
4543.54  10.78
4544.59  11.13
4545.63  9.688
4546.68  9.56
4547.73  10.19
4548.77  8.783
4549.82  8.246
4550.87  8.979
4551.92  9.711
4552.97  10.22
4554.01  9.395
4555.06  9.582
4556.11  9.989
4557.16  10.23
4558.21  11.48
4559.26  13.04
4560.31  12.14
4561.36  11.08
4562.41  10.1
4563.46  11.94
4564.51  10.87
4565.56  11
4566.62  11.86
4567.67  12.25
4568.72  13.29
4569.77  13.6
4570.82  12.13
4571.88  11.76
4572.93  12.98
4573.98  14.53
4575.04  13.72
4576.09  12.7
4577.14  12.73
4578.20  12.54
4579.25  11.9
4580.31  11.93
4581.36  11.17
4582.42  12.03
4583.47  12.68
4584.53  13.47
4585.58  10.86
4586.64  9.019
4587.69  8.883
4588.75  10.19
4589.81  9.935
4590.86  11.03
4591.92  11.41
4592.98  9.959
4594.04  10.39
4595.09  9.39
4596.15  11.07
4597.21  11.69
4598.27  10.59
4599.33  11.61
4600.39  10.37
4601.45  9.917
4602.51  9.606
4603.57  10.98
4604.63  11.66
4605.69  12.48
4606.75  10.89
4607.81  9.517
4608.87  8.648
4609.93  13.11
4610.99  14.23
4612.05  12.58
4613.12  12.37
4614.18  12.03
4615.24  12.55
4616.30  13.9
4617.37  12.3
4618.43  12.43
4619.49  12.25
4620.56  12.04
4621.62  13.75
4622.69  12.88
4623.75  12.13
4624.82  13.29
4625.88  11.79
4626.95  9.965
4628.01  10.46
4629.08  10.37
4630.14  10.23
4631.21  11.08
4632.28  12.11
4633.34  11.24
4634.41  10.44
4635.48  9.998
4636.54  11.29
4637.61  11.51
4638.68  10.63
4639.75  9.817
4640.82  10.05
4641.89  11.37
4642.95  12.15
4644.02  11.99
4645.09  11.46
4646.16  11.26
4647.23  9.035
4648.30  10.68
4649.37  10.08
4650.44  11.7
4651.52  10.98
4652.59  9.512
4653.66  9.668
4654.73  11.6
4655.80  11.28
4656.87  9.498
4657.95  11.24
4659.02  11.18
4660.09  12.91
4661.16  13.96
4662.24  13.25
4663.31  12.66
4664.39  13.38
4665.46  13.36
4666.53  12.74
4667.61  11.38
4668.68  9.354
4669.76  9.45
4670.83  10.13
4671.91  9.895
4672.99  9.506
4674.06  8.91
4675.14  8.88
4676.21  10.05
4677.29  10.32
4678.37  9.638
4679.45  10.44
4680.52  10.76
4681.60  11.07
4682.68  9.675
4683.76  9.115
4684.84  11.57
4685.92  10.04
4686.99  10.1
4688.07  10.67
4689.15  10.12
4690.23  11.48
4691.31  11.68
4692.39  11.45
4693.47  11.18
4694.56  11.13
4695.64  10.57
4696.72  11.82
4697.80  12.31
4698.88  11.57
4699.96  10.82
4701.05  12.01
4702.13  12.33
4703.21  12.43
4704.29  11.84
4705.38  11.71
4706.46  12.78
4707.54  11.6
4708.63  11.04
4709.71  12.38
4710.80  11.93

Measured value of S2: -3.71 angstrom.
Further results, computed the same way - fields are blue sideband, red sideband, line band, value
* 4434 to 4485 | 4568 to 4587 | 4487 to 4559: 5.0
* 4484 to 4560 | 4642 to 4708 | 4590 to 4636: -3.9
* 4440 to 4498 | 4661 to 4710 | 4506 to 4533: -1.2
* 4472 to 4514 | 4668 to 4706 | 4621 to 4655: -2.3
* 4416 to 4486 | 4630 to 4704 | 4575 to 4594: -3.1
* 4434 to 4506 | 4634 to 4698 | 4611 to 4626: -3.5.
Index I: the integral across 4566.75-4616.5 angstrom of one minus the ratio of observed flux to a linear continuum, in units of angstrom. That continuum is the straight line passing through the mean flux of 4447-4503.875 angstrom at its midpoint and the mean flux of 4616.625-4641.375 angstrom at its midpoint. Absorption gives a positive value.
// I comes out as -4.1 angstrom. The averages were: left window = 8.63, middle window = 11.6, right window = 11.4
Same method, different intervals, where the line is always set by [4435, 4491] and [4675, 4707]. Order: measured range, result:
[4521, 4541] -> -0.53 angstrom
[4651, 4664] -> -1.10 angstrom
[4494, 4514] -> -2.22 angstrom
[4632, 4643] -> -0.57 angstrom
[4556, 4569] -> -2.85 angstrom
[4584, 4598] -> -1.12 angstrom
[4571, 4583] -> -3.66 angstrom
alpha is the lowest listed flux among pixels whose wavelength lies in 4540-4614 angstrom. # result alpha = 8.246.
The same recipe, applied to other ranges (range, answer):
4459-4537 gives 5.834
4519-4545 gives 7.446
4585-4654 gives 8.648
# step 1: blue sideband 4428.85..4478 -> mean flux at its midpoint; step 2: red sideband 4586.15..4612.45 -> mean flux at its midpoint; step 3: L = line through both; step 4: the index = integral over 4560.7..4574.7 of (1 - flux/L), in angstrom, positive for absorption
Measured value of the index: -2.76 angstrom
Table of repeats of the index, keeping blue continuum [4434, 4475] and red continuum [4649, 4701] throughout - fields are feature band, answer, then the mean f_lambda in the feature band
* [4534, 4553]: -1.3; 9.68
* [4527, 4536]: 0.1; 8.84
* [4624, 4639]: -1.1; 11.1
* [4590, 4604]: -1.1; 10.6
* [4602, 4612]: -1.3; 11.3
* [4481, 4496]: -1.6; 9.14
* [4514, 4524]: -1.0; 9.61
